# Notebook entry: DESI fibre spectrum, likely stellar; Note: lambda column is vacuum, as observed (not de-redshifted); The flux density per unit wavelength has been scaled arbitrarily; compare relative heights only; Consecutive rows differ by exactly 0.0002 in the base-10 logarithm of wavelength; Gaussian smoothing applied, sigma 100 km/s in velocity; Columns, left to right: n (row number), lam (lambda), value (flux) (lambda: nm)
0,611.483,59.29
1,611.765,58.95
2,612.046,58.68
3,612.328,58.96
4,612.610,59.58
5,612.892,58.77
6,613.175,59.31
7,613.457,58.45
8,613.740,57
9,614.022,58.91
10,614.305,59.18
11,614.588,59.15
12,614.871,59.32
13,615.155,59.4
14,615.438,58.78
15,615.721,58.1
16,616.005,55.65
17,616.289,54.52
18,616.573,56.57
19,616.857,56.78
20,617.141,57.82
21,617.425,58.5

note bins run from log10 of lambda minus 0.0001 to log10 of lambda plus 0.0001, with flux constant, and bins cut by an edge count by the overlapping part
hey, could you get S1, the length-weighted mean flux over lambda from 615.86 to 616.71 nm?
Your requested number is 55.5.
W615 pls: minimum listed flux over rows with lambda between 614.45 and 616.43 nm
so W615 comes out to 54.52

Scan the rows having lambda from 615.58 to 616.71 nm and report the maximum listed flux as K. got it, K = 58.1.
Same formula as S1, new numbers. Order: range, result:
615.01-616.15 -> 57.9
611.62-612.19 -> 58.9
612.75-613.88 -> 58.4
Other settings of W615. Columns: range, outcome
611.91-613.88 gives 57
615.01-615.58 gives 58.78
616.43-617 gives 56.57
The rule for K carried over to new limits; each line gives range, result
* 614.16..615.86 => 59.4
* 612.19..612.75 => 59.58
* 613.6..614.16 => 58.91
